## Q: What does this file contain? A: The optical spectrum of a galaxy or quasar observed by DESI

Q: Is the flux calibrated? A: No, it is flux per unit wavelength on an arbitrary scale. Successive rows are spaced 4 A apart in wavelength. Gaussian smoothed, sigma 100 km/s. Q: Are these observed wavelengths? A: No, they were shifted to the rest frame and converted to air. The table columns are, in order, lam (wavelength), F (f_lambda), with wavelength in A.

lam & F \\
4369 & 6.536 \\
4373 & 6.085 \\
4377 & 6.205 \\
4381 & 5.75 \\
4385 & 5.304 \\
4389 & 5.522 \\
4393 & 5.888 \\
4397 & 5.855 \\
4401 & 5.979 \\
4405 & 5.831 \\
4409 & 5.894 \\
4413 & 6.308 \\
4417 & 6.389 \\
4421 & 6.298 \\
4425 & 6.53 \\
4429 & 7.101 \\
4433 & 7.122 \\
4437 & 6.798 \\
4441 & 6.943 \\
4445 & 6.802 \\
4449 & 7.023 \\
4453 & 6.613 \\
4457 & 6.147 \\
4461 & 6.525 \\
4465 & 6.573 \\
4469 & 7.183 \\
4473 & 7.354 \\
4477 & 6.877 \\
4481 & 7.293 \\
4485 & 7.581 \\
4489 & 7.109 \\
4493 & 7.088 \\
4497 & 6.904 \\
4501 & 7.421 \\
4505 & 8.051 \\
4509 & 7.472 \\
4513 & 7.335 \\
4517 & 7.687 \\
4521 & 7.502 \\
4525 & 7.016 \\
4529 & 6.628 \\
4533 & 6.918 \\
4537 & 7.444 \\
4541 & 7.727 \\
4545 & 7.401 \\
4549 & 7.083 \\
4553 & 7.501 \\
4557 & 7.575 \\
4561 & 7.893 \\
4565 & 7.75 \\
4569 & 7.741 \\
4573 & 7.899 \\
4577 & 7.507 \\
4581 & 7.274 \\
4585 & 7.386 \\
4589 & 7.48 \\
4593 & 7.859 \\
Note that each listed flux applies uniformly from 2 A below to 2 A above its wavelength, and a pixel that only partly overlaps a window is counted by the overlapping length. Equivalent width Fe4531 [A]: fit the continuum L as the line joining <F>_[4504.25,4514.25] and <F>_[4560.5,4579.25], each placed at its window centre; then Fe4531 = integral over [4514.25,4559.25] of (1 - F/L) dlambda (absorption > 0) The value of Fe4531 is 2.0 A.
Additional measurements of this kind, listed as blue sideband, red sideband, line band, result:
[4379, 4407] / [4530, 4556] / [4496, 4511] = -1.3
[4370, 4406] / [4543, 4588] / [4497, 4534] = -1.4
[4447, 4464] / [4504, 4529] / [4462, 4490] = -1.0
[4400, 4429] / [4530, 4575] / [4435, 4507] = -2.6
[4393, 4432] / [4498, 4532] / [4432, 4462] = -0.6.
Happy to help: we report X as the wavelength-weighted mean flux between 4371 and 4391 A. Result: 5.77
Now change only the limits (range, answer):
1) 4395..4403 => 5.92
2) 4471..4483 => 7.17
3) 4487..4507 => 7.31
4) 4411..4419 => 6.35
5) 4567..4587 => 7.56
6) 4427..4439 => 7.01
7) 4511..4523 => 7.51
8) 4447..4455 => 6.82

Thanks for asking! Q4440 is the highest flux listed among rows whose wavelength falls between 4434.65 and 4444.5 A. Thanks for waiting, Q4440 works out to 6.943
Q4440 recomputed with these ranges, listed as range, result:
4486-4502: 7.421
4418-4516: 8.051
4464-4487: 7.581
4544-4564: 7.893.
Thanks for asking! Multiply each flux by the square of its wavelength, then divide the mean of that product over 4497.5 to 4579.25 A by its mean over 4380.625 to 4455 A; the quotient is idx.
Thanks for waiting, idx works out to 1.2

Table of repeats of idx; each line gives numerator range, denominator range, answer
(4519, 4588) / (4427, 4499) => 1.11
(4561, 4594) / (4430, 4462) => 1.19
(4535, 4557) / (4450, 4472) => 1.16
